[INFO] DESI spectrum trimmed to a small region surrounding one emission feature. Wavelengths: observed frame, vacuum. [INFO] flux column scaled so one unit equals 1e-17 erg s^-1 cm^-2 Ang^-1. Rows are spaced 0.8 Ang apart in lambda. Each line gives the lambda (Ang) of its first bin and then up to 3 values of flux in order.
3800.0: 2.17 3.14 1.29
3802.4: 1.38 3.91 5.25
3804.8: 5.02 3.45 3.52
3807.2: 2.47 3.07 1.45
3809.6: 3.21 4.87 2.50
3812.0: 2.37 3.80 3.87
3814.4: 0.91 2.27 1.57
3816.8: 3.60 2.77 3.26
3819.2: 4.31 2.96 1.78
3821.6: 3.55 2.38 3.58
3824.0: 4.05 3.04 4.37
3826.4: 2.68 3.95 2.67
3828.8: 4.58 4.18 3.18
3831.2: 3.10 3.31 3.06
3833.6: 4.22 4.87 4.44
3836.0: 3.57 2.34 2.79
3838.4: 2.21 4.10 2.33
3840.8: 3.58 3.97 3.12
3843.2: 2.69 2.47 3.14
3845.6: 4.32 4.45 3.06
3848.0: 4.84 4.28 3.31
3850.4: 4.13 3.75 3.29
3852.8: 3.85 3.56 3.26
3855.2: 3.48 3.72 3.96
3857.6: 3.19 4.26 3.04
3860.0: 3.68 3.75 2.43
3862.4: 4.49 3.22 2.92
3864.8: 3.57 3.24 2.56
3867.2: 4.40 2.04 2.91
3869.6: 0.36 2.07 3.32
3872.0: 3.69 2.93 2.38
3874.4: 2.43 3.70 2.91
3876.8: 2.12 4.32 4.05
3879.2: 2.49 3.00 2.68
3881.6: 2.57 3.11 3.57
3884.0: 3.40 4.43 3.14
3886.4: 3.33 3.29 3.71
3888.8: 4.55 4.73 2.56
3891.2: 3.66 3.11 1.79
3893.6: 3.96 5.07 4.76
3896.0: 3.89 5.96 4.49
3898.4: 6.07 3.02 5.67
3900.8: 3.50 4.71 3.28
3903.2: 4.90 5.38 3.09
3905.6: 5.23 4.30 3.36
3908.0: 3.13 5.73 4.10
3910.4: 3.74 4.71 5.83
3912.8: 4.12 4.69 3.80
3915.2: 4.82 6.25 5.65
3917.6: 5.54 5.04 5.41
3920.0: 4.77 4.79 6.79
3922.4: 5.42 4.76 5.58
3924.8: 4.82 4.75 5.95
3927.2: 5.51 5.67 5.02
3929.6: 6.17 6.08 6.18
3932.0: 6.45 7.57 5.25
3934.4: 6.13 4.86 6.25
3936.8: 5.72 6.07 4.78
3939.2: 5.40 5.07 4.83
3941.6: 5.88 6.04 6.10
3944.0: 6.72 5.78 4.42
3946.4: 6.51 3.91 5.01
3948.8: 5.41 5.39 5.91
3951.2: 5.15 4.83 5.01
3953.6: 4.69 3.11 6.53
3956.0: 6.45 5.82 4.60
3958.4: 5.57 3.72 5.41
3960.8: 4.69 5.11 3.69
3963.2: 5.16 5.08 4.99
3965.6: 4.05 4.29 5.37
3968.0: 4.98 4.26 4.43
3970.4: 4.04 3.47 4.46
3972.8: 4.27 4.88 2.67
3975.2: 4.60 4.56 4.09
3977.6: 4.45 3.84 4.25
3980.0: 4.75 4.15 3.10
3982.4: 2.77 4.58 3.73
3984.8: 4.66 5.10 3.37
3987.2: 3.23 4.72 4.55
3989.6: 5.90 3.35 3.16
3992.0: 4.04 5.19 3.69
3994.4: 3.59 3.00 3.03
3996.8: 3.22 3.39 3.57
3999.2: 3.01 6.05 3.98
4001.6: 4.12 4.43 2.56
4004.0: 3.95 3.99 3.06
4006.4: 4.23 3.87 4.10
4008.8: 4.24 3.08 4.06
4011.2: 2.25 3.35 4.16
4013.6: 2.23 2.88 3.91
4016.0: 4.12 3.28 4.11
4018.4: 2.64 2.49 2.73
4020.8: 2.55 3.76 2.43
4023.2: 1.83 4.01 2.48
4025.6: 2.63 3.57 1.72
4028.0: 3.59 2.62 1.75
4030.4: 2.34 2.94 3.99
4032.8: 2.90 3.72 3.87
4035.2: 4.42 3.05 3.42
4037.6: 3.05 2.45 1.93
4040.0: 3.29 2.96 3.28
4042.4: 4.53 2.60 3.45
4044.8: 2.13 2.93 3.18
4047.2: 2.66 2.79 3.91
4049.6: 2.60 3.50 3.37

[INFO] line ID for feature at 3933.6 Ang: C IV 1549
